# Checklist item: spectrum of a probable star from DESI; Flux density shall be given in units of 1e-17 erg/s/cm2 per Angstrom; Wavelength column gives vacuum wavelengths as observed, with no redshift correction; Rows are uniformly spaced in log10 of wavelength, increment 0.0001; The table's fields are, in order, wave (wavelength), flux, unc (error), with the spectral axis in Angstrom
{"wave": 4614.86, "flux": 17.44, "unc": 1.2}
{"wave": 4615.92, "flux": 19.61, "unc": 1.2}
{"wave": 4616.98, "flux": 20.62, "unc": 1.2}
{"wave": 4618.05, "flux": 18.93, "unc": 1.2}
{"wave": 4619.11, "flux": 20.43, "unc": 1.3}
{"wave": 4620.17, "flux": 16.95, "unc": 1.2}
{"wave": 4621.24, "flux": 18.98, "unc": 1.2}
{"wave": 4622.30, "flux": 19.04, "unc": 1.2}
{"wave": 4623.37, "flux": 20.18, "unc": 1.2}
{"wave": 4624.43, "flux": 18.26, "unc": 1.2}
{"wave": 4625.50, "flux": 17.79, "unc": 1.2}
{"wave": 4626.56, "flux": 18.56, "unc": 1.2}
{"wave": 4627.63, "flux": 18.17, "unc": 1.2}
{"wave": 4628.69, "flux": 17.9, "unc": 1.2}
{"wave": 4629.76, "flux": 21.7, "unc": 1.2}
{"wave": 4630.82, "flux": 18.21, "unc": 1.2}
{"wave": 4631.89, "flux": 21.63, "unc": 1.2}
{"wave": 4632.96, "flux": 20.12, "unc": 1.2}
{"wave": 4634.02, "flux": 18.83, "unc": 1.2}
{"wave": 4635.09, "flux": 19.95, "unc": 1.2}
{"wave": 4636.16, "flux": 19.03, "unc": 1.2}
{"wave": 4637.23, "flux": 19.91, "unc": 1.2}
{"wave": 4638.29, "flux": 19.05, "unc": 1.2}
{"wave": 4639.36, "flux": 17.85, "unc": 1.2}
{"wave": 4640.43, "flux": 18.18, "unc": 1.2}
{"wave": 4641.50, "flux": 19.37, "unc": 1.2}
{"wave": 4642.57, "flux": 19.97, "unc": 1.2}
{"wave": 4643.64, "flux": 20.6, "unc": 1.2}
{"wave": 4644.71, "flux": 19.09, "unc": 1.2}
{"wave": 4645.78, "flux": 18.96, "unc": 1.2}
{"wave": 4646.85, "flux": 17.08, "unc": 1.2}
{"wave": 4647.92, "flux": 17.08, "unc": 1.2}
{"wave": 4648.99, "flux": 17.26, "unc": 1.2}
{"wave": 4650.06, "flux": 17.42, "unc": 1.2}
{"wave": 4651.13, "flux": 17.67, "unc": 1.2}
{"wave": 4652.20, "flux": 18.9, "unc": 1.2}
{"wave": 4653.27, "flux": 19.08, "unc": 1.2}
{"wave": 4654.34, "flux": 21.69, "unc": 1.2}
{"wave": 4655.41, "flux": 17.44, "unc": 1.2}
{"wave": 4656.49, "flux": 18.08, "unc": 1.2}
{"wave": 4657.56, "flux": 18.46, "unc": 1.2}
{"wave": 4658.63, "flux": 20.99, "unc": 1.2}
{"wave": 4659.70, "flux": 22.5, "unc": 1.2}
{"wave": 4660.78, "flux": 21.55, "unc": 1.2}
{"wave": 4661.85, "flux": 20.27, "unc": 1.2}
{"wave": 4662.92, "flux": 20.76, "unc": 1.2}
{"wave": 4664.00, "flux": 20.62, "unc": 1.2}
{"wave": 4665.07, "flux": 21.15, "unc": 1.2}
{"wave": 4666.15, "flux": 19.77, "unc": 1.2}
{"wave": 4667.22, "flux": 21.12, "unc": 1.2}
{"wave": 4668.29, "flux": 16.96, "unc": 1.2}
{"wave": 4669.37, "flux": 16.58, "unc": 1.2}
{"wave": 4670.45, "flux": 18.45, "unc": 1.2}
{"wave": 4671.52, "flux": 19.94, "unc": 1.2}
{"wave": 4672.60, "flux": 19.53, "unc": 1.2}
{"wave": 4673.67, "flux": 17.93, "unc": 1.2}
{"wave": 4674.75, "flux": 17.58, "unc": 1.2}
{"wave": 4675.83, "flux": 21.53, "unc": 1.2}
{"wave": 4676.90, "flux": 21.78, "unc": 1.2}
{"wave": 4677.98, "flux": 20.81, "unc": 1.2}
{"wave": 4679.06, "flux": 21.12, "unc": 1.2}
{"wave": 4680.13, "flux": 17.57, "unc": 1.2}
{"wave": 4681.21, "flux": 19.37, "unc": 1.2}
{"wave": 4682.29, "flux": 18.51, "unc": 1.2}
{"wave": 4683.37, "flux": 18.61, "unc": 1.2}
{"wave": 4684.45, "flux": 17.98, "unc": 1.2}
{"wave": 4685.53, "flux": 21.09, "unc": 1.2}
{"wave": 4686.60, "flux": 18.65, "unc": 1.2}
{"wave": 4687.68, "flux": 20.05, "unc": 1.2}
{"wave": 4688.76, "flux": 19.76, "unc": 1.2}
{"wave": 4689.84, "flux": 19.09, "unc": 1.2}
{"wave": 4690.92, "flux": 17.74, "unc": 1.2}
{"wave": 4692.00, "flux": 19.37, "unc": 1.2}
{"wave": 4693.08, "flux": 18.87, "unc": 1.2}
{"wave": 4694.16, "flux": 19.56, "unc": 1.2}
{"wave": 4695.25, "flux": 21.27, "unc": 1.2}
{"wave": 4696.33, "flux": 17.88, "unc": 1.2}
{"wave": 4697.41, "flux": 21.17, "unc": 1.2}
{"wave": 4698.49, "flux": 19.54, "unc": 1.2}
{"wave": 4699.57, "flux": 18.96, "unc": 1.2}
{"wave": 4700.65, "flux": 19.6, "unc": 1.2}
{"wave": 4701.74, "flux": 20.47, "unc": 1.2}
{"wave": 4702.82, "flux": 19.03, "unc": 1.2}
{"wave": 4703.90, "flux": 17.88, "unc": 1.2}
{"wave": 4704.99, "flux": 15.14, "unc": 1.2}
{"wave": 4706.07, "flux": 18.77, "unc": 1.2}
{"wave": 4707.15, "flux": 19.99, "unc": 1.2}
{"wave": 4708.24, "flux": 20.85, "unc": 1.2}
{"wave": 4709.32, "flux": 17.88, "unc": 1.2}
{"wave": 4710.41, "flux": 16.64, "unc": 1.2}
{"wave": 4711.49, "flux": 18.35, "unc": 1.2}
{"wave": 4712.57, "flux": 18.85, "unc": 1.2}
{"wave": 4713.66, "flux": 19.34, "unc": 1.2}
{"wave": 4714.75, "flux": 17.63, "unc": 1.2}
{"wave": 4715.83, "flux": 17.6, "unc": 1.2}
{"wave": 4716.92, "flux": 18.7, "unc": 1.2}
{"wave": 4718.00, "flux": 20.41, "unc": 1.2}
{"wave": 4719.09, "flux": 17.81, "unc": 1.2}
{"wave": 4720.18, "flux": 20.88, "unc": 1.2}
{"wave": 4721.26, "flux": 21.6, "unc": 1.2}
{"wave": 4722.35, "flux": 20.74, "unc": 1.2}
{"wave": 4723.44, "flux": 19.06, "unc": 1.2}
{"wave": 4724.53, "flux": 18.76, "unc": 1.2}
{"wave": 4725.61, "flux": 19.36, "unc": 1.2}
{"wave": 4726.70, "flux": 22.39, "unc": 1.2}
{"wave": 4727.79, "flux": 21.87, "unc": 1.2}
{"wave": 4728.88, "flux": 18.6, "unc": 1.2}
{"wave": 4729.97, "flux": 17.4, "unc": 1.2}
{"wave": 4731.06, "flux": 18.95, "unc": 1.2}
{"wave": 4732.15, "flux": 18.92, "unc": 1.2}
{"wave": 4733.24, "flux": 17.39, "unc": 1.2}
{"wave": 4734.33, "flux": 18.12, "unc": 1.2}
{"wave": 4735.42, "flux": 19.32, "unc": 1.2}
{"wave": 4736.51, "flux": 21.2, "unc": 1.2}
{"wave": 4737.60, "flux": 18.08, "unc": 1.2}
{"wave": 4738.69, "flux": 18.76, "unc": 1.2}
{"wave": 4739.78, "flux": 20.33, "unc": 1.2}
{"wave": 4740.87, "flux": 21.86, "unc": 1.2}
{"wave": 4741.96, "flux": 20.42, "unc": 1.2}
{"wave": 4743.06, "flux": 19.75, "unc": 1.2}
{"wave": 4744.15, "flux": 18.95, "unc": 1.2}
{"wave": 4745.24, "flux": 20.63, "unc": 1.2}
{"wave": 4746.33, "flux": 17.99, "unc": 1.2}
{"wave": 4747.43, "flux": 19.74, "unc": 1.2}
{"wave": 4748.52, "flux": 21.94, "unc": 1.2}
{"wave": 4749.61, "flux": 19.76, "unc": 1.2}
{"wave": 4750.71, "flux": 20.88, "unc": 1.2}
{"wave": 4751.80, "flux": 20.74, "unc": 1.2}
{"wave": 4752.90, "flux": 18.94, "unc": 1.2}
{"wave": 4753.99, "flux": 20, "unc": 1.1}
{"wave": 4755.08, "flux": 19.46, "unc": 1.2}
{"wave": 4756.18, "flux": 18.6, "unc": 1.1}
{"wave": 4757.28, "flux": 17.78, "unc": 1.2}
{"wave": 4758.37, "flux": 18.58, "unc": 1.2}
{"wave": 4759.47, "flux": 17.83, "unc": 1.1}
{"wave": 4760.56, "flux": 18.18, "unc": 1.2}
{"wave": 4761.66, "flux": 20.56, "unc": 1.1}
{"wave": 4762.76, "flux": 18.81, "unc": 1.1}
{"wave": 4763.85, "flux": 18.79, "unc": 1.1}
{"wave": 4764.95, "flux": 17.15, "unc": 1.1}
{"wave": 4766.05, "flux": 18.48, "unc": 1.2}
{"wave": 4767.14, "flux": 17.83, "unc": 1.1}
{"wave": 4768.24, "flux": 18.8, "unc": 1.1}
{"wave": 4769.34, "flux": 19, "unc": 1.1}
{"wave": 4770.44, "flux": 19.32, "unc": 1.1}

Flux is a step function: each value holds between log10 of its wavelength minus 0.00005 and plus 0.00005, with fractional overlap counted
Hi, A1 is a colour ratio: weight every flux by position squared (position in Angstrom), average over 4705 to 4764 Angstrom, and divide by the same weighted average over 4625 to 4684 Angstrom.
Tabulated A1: 1.04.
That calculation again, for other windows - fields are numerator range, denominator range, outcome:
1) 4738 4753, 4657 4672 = 1.04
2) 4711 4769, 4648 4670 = 1.03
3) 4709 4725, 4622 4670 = 1.02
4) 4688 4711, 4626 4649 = 1.03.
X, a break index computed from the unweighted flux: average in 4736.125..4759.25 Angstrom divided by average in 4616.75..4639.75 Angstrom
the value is 1.0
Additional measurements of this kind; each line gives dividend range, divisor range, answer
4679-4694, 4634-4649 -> 1.01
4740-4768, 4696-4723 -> 1.02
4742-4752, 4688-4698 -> 1.03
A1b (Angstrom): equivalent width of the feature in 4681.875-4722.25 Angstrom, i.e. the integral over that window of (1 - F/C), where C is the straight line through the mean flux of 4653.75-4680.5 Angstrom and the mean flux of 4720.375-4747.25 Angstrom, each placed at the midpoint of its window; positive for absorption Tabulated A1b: 1.2 Angstrom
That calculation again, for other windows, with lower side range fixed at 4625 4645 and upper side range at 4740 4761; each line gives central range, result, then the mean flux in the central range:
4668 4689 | 0.2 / 19.2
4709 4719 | 0.6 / 18.4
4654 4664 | -0.4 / 20.2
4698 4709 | 0.3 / 19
